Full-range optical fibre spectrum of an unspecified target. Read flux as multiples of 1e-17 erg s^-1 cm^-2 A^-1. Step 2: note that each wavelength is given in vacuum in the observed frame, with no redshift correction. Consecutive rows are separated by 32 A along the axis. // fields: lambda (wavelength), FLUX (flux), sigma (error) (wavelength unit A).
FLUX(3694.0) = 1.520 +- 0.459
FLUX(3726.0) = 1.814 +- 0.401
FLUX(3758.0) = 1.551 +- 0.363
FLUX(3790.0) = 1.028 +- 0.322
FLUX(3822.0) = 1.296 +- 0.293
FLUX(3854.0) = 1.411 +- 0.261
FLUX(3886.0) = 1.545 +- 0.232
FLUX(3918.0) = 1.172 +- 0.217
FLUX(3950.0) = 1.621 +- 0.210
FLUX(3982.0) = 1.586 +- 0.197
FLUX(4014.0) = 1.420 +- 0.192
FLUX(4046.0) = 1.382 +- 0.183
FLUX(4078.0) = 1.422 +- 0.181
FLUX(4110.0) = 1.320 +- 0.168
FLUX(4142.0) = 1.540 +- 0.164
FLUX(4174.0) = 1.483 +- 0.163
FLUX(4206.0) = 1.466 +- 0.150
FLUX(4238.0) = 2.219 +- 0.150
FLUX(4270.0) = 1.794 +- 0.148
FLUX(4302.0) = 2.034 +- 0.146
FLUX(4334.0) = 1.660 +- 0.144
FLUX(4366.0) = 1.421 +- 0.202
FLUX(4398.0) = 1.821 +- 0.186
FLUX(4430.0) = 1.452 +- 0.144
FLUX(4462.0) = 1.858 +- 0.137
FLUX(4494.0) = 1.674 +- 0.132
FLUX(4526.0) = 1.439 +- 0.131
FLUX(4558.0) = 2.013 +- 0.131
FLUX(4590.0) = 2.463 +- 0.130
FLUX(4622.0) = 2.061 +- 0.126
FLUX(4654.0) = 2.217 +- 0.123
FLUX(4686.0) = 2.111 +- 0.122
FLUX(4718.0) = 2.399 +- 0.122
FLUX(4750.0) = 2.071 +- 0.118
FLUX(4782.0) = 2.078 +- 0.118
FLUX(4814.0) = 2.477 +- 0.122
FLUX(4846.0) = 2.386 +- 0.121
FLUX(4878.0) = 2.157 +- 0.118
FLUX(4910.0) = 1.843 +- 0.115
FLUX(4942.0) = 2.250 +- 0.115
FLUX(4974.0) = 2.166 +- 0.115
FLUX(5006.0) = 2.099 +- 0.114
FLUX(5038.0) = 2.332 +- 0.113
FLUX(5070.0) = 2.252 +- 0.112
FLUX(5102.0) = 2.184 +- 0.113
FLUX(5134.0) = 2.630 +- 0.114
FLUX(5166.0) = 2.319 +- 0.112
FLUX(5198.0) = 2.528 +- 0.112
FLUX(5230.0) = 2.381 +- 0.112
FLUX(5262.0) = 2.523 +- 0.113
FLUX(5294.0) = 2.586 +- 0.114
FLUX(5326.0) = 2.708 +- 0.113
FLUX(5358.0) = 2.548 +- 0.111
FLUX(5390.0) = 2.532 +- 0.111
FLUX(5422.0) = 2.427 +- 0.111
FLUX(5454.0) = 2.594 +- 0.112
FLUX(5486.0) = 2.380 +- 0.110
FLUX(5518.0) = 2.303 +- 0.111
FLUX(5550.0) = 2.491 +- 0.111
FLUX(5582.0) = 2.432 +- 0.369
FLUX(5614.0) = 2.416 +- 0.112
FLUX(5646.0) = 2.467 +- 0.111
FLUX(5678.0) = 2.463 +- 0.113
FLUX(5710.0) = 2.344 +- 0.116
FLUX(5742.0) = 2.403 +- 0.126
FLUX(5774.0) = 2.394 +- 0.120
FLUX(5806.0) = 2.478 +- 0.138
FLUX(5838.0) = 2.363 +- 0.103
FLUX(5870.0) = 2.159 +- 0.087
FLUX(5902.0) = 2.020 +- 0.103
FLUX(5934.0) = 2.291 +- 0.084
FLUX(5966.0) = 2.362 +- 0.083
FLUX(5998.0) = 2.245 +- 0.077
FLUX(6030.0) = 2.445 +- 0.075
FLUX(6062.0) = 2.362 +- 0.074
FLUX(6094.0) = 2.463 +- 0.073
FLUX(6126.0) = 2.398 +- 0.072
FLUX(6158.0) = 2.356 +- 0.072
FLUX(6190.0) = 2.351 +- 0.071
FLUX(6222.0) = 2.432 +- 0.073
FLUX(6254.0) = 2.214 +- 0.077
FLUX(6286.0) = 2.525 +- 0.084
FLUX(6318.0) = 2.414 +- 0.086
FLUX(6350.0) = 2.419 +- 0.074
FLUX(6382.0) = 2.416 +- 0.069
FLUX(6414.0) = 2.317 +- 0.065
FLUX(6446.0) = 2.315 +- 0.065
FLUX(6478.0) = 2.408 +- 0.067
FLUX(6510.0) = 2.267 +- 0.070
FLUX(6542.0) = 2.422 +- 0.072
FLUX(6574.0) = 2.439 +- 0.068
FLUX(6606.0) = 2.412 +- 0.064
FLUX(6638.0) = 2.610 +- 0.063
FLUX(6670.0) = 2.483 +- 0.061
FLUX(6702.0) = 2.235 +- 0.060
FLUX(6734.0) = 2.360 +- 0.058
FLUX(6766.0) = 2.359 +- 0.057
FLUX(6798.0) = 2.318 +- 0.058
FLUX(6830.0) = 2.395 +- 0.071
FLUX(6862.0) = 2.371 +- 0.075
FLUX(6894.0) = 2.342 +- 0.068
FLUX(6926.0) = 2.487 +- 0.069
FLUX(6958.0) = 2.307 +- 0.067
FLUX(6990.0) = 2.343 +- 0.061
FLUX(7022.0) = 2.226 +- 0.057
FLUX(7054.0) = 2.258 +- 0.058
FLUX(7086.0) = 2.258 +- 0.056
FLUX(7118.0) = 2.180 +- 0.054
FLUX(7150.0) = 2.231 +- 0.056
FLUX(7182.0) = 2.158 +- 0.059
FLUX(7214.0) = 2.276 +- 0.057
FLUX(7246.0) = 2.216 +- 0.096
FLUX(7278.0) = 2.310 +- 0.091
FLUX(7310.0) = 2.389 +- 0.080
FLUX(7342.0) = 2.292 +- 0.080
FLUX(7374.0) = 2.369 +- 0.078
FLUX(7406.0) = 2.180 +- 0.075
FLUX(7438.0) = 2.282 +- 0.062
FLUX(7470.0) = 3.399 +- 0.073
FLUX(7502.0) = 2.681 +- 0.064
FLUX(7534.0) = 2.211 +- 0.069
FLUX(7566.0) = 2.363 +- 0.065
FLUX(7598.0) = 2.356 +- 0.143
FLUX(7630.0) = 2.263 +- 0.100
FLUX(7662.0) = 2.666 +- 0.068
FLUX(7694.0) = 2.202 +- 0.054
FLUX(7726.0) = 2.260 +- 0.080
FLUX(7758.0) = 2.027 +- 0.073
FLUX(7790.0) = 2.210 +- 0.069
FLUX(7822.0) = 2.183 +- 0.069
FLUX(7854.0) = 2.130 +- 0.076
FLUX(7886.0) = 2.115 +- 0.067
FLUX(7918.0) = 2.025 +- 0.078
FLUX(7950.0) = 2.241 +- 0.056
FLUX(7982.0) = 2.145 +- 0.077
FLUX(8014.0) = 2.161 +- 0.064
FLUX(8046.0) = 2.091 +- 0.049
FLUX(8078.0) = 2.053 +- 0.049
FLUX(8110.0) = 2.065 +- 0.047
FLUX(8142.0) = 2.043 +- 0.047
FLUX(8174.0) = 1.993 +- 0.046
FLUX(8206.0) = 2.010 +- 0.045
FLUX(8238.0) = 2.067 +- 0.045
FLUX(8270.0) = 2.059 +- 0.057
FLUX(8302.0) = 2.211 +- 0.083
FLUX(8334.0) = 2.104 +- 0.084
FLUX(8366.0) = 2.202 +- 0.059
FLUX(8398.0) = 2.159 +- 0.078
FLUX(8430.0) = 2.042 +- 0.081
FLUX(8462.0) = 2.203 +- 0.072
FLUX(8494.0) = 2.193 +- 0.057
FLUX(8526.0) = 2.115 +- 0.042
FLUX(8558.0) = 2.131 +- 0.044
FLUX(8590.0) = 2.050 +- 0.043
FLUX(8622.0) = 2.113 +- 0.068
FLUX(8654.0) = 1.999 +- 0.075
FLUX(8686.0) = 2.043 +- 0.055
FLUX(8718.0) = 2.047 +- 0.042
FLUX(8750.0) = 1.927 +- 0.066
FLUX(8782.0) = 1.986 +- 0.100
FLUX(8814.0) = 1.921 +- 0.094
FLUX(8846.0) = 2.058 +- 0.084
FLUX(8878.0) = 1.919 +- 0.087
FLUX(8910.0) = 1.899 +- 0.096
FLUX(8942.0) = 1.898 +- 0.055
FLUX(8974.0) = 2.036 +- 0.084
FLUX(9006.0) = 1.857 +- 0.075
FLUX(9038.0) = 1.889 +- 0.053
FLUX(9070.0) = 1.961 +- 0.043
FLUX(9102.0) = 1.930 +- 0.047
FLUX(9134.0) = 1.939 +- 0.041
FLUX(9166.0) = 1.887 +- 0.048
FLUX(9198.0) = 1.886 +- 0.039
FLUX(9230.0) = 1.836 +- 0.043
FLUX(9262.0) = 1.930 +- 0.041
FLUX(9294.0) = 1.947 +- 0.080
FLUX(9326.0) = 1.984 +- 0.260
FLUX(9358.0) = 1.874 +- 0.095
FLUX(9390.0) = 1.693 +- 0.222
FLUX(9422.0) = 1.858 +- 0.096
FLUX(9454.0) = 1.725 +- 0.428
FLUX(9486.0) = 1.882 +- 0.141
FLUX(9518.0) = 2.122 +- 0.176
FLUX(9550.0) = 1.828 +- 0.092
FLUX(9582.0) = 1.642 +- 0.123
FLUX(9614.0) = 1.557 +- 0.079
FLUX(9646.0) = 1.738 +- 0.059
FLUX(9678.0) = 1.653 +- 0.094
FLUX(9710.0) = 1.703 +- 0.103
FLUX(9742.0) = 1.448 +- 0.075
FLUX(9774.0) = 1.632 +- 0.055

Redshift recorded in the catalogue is 0.139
